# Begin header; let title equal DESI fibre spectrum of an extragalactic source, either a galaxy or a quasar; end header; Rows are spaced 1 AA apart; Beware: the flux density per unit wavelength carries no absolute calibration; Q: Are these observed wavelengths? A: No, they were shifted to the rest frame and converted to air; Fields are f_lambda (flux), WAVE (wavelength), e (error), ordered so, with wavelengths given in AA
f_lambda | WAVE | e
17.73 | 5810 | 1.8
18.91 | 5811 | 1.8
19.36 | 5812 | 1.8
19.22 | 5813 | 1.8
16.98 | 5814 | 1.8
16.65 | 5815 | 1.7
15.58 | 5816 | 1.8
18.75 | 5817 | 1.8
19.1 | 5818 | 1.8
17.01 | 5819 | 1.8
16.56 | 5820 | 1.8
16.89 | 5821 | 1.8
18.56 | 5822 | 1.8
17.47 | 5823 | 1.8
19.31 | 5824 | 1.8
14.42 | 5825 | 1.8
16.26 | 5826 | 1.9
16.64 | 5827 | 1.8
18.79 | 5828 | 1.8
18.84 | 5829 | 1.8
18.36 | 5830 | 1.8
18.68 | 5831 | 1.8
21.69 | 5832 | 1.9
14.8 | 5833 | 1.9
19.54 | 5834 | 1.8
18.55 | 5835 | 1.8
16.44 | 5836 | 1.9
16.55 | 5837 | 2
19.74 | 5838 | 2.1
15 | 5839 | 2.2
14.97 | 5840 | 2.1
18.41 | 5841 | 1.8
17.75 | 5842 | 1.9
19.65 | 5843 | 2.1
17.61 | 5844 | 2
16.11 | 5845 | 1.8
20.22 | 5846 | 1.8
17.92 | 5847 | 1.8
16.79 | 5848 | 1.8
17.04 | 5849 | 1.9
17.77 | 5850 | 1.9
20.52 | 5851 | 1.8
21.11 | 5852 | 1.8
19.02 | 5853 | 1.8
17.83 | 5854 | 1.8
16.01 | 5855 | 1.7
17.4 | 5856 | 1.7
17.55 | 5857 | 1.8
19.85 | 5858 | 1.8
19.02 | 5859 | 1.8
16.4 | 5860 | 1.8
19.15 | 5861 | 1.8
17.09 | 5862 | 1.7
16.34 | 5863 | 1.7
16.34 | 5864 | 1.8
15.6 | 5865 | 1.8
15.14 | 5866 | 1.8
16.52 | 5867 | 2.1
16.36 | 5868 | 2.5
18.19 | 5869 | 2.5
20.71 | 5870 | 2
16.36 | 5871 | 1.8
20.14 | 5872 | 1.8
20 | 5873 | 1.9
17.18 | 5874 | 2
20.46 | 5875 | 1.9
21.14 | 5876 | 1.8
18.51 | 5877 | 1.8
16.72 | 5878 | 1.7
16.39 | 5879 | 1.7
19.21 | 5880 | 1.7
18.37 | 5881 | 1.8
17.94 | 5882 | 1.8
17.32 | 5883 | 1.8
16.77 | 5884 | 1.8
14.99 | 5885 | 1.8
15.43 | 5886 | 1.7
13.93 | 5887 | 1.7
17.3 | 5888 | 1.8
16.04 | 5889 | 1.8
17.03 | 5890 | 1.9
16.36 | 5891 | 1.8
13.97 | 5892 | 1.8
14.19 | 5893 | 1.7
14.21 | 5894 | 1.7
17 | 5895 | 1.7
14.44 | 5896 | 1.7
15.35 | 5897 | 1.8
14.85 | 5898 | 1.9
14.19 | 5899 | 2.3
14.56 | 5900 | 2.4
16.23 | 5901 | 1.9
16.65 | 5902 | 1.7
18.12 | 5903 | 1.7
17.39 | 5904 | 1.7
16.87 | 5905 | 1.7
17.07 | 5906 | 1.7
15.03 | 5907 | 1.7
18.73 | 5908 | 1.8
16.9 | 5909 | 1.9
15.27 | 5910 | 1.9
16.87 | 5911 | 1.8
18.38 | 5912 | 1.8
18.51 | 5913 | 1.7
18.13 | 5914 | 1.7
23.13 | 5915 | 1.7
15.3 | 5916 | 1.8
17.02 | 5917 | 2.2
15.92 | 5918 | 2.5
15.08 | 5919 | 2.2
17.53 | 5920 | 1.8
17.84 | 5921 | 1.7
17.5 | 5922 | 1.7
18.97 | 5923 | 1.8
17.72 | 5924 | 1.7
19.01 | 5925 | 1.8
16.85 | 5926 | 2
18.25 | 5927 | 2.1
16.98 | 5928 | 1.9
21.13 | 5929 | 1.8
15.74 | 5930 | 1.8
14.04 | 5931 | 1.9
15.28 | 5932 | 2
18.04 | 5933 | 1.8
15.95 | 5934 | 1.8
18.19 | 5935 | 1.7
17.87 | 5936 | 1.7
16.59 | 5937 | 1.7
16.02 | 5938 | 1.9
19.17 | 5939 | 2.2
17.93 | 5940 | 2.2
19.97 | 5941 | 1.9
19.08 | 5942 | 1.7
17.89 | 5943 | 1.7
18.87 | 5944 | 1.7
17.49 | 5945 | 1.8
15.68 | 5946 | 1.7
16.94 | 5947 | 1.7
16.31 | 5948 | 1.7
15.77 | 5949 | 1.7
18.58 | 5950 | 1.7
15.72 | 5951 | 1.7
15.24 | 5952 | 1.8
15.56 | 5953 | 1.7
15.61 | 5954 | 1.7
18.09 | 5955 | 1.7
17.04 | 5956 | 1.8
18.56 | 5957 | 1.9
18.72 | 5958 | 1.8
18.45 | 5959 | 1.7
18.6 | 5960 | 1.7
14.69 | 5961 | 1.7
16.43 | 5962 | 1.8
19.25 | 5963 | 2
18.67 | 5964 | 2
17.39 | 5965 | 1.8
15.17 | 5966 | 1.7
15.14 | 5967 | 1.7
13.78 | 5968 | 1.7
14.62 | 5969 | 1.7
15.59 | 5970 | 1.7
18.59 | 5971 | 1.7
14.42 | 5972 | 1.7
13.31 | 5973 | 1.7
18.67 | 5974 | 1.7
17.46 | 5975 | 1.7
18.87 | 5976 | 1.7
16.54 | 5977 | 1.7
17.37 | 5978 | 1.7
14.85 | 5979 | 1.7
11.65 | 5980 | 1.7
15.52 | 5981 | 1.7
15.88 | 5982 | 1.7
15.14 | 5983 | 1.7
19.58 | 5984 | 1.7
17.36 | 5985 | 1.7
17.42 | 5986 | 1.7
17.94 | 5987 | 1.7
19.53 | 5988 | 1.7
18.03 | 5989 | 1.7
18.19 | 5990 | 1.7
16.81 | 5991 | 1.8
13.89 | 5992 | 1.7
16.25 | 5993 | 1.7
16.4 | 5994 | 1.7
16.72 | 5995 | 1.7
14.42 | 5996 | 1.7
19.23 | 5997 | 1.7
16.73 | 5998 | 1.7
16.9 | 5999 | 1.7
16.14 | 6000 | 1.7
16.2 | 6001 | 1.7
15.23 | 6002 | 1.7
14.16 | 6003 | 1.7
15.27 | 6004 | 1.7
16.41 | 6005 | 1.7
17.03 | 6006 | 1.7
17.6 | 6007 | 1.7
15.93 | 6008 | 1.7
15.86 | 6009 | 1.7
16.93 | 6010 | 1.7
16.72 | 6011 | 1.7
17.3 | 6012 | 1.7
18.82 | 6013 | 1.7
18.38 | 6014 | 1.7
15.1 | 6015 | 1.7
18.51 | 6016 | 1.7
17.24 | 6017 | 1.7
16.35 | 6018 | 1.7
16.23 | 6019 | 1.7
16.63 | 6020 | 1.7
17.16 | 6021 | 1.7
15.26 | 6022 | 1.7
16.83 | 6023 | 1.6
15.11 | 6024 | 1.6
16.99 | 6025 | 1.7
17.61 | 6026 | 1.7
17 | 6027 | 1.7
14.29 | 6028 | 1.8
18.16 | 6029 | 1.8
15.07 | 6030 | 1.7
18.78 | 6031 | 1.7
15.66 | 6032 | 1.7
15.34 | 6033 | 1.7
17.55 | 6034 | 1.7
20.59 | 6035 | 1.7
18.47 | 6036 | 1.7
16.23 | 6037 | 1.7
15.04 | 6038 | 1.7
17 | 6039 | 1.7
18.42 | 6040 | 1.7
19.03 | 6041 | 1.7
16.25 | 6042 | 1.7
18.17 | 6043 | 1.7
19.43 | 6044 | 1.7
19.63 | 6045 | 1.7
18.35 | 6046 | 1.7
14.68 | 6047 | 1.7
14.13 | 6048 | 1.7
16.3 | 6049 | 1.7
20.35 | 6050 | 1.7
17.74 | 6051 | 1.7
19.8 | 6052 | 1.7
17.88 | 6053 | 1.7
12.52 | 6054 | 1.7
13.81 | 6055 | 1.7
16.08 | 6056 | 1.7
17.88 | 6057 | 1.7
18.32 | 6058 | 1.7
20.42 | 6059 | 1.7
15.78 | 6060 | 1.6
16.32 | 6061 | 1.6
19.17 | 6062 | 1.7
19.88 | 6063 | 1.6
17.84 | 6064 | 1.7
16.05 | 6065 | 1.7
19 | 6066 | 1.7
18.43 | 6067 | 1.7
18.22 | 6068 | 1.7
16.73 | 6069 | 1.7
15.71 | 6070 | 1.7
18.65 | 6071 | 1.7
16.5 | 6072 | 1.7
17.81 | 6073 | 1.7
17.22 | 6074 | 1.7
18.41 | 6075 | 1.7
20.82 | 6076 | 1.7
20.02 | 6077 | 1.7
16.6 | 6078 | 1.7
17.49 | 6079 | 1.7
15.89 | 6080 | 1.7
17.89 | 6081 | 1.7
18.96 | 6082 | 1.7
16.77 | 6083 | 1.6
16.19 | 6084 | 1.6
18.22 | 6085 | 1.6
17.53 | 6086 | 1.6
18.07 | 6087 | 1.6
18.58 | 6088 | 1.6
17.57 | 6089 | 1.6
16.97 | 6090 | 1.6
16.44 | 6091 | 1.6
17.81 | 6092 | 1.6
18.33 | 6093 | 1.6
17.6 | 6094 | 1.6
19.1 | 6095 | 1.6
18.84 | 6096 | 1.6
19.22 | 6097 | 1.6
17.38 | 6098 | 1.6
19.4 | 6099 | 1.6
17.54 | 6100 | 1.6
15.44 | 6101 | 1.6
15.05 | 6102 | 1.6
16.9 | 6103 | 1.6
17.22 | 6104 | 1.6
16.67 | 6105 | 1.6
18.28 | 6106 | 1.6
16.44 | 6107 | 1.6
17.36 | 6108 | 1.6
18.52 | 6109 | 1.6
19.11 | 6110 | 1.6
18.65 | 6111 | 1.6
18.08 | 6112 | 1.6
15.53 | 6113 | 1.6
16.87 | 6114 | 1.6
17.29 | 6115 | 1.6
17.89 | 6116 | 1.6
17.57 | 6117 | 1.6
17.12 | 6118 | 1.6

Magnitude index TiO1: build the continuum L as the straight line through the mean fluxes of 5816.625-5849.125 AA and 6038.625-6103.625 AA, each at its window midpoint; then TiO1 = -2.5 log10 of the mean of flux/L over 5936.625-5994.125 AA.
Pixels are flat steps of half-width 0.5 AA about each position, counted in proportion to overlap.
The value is 0.05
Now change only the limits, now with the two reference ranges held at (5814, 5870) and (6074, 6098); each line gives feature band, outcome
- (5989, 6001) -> 0.08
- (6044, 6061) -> 0.05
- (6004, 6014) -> 0.06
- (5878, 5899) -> 0.11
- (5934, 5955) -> 0.03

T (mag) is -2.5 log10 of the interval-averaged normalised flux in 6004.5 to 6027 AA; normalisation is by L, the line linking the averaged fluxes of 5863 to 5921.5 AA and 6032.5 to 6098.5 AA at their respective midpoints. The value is 0.04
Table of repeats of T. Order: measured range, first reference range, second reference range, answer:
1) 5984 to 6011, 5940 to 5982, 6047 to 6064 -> 0.01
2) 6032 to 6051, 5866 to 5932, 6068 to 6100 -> 0.01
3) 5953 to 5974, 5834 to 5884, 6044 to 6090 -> 0.07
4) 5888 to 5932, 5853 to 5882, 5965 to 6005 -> 0.04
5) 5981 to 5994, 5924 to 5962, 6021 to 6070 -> 0.01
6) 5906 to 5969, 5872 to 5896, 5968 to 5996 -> -0.03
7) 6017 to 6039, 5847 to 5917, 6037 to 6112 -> 0.05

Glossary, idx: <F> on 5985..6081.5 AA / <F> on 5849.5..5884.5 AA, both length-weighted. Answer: 1.0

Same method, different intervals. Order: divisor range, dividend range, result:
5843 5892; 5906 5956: 0.98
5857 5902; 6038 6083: 1.04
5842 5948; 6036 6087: 1.01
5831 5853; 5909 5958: 0.96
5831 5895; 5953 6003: 0.95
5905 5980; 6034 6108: 1.03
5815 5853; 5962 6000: 0.93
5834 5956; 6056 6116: 1.03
